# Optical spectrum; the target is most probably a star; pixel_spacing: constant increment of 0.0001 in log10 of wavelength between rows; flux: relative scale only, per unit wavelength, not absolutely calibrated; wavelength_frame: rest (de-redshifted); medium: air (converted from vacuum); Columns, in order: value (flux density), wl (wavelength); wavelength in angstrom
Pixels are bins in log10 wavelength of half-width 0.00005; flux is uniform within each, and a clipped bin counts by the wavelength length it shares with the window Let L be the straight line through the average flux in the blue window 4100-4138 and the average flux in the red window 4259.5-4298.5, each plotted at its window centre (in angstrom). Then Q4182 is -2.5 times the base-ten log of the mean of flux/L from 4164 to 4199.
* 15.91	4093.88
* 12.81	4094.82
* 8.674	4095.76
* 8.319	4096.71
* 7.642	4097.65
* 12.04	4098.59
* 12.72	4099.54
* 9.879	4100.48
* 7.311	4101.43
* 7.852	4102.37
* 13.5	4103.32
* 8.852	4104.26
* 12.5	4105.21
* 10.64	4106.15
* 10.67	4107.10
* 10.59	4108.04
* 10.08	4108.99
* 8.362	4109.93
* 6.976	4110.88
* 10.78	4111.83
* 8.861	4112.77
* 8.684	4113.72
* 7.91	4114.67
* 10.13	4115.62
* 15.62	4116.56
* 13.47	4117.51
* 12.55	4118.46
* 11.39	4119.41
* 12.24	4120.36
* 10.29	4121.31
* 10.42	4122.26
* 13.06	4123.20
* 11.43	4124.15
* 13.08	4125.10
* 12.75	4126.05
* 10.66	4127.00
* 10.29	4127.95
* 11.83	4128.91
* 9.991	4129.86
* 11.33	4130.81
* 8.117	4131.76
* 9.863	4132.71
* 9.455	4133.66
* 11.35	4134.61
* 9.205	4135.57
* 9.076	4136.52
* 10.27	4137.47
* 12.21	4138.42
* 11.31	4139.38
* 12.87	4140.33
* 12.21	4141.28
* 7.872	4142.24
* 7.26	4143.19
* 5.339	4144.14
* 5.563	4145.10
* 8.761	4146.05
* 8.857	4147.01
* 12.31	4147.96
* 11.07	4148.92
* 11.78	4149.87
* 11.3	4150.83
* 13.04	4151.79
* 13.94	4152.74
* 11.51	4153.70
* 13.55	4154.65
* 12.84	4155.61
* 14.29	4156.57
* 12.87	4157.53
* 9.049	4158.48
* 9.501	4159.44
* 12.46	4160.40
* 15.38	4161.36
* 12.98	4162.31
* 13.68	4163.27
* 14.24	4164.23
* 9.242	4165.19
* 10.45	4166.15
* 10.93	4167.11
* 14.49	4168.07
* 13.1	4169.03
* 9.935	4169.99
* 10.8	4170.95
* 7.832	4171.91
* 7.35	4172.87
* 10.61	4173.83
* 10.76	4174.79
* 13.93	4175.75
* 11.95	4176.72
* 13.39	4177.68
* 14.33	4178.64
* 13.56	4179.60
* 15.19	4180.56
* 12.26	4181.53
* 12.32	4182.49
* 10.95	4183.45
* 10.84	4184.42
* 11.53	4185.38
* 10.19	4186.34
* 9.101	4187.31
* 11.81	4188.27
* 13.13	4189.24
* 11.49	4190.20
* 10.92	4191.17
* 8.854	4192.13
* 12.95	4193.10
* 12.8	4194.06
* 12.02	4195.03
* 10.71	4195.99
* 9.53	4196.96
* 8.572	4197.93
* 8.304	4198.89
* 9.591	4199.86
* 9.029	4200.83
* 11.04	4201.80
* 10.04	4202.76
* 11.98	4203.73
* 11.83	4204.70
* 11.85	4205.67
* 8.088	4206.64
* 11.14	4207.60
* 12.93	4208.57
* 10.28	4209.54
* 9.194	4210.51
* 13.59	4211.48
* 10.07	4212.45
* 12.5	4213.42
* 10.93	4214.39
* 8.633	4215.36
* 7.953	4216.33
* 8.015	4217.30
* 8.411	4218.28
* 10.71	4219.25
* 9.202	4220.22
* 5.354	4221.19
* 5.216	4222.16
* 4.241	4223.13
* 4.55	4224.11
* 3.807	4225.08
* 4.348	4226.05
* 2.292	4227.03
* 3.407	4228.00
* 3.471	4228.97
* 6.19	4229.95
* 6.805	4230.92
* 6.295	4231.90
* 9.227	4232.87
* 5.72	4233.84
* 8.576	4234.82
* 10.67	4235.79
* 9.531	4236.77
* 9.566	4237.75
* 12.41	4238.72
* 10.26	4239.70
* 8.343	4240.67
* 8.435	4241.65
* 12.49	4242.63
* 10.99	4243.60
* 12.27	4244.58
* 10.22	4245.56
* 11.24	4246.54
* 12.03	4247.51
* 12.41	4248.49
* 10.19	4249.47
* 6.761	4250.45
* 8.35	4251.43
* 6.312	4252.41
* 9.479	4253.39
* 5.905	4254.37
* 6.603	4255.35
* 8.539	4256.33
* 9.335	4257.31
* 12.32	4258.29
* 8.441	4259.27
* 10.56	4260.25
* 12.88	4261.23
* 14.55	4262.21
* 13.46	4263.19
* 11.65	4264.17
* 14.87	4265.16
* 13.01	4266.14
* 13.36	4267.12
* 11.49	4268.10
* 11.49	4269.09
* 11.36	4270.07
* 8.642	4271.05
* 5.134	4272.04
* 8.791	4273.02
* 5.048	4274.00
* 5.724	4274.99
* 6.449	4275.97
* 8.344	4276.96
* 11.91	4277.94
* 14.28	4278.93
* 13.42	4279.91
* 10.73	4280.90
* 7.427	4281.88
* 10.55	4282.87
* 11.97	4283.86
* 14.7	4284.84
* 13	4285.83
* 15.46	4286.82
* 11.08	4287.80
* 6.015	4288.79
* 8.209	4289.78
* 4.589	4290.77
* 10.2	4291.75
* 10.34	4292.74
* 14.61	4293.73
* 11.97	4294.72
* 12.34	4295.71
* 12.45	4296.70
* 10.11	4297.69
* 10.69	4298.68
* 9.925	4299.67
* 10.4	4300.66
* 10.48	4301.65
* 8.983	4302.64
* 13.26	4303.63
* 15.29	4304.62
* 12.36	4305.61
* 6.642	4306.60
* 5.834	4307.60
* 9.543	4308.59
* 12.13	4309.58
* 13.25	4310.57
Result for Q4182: -0.07 mag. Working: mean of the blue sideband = 10.5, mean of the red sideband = 10.8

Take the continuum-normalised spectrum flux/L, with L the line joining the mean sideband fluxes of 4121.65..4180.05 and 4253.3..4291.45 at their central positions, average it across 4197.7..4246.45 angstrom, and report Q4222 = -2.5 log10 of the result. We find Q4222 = 0.210 mag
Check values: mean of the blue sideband 11.2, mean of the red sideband 10.3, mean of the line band 8.79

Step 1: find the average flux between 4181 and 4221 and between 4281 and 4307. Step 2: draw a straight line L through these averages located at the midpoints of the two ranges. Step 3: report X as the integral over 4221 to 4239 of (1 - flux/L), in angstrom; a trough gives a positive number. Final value 7.3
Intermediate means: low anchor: 10.6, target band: 6.36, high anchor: 10.9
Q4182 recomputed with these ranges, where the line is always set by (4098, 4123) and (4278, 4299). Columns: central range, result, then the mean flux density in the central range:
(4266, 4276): 0.21 mag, 9.13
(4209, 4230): 0.42 mag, 7.41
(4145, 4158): -0.10 mag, 11.7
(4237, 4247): 0.04 mag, 10.6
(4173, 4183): -0.17 mag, 12.6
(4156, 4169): -0.15 mag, 12.3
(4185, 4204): 0.02 mag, 10.7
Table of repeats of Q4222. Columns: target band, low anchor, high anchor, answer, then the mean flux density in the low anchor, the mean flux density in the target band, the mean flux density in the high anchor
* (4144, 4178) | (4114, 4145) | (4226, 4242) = -0.18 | 10.7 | 11.4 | 7.46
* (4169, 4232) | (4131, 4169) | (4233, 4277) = 0.08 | 11.1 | 9.75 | 9.88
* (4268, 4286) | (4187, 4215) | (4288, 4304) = 0.05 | 10.8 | 9.94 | 10.3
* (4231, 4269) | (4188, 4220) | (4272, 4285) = -0.03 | 10.6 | 10.2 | 9.64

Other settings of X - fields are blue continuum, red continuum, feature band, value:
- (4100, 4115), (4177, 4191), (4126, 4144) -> 0.4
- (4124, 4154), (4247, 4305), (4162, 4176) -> -1.1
